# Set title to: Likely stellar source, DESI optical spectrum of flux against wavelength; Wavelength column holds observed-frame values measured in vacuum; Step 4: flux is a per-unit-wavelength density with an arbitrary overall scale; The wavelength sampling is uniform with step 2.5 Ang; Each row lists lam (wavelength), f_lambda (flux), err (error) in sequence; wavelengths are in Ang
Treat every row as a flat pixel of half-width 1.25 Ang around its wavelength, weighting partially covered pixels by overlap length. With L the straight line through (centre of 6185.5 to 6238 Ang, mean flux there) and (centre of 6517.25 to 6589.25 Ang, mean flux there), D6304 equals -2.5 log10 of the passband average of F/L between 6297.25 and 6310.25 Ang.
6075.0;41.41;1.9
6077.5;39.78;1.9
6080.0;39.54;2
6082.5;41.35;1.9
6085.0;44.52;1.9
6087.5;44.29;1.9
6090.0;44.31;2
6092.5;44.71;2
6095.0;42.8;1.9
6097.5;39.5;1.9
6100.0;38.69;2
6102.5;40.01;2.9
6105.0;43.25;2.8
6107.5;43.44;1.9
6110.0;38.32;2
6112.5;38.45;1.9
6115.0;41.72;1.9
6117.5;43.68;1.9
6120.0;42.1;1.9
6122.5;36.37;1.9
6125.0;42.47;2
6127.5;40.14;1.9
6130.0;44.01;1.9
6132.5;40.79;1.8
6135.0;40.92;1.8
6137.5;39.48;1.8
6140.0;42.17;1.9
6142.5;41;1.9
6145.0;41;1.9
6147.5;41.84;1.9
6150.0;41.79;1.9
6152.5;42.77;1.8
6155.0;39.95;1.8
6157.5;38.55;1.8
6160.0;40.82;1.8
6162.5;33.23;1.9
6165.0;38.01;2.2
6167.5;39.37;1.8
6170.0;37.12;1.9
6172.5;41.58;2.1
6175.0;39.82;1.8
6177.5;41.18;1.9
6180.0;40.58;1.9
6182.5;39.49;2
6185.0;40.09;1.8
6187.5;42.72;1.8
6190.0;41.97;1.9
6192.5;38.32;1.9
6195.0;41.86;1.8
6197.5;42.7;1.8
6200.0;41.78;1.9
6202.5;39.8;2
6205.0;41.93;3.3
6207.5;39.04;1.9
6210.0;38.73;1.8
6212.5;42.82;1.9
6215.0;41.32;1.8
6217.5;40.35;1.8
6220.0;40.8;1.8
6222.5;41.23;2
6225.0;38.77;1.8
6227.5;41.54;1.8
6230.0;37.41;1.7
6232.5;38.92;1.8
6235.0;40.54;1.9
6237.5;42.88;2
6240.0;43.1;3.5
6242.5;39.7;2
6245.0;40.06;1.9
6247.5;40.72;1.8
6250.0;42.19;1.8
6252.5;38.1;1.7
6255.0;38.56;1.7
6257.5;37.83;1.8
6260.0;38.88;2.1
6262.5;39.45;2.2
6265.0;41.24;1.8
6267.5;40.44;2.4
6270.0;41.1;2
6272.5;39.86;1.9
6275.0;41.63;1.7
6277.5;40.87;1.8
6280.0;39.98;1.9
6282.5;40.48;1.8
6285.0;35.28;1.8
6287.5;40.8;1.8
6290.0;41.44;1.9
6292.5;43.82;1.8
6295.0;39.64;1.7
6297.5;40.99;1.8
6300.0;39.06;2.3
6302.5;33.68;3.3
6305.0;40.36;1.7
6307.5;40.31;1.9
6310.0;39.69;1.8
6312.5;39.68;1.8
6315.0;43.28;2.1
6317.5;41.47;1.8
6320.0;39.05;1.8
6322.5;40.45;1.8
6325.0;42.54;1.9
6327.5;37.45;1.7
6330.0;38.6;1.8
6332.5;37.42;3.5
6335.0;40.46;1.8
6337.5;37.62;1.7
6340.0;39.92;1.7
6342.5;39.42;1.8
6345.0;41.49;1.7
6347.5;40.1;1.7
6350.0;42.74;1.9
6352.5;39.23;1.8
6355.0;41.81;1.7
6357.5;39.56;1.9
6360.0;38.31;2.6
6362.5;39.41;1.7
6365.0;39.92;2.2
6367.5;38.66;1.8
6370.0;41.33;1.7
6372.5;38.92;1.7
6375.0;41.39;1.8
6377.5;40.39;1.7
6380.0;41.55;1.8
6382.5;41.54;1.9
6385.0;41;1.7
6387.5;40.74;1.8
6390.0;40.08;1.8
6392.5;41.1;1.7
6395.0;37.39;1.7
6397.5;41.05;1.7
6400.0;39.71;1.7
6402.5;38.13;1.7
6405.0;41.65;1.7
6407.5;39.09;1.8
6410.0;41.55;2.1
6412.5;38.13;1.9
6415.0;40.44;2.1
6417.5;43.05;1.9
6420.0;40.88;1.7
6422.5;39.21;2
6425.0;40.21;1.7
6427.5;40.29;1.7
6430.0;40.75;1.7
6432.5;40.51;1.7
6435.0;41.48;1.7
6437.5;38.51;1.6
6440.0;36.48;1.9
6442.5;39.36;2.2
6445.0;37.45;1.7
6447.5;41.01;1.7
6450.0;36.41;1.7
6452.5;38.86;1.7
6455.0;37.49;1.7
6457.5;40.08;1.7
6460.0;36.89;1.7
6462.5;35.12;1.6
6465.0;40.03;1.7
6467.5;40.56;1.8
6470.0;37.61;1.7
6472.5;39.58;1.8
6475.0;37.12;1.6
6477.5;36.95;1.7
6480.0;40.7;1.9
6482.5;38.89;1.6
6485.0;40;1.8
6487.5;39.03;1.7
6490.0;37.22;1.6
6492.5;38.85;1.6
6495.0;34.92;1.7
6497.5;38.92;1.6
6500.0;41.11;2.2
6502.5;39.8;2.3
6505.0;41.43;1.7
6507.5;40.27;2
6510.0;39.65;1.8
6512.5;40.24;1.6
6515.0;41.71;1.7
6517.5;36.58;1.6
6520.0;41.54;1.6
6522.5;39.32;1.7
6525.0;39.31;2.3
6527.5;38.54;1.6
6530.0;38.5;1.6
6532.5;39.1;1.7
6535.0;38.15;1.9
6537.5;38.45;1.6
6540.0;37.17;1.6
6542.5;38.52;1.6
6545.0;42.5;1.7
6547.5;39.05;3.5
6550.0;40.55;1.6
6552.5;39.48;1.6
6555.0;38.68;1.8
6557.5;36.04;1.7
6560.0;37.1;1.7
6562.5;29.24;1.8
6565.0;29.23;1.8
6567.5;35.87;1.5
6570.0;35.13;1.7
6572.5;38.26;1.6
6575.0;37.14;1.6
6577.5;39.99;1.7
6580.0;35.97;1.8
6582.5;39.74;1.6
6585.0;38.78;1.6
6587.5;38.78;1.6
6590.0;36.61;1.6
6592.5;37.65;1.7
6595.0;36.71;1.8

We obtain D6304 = 0.031 mag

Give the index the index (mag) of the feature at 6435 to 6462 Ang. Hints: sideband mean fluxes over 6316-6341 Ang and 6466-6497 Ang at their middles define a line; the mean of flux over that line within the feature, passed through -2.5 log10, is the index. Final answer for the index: 0.01 mag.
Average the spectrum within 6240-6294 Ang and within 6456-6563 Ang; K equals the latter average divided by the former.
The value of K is 0.96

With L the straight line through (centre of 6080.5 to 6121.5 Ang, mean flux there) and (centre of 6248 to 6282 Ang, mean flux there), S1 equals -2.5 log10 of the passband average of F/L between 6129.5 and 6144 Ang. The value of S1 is 0.01 mag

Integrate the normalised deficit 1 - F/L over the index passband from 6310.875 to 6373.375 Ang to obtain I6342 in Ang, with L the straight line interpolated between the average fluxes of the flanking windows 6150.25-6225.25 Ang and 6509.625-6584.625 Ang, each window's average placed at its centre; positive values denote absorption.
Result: -1.1 Ang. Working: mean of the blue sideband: 40.3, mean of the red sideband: 38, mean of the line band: 40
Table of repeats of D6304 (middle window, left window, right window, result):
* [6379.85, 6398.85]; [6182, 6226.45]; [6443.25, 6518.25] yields -0.03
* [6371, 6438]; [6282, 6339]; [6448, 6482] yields -0.04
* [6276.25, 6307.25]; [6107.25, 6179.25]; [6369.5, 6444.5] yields 0.01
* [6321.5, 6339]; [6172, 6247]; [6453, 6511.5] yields 0.02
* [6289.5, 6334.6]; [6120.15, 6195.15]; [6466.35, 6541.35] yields 0.00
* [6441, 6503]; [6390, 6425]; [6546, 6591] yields 0.01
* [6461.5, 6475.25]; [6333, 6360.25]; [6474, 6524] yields 0.03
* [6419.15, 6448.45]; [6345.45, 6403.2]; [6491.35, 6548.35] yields 0.01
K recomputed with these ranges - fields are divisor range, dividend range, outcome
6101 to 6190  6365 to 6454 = 0.99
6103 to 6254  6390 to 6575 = 0.96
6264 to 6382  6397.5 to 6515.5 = 0.98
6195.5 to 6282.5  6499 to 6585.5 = 0.95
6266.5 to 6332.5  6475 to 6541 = 0.98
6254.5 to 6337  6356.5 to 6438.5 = 1.01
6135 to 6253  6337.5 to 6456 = 0.99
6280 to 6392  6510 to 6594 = 0.95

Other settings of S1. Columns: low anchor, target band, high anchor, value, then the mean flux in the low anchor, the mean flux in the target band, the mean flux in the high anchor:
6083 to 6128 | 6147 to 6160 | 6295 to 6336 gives 0.007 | 41.6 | 40.9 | 39.7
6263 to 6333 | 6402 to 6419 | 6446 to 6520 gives -0.028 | 40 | 40.4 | 38.9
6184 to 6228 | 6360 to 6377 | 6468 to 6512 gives -0.001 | 40.9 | 39.8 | 39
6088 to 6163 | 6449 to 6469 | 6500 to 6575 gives 0.017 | 41.1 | 38.2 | 38.3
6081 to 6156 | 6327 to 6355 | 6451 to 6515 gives 0.007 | 41.5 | 39.7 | 38.9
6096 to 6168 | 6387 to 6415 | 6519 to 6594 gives -0.030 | 40.5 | 39.9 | 37.8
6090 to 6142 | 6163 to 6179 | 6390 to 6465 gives 0.045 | 41.2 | 39.2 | 39.4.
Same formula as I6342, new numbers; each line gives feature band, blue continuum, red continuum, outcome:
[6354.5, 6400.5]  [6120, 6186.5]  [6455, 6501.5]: -1.35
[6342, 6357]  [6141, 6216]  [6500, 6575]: -0.54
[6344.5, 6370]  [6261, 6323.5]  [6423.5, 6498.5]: -0.35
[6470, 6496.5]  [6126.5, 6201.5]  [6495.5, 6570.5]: 0.25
